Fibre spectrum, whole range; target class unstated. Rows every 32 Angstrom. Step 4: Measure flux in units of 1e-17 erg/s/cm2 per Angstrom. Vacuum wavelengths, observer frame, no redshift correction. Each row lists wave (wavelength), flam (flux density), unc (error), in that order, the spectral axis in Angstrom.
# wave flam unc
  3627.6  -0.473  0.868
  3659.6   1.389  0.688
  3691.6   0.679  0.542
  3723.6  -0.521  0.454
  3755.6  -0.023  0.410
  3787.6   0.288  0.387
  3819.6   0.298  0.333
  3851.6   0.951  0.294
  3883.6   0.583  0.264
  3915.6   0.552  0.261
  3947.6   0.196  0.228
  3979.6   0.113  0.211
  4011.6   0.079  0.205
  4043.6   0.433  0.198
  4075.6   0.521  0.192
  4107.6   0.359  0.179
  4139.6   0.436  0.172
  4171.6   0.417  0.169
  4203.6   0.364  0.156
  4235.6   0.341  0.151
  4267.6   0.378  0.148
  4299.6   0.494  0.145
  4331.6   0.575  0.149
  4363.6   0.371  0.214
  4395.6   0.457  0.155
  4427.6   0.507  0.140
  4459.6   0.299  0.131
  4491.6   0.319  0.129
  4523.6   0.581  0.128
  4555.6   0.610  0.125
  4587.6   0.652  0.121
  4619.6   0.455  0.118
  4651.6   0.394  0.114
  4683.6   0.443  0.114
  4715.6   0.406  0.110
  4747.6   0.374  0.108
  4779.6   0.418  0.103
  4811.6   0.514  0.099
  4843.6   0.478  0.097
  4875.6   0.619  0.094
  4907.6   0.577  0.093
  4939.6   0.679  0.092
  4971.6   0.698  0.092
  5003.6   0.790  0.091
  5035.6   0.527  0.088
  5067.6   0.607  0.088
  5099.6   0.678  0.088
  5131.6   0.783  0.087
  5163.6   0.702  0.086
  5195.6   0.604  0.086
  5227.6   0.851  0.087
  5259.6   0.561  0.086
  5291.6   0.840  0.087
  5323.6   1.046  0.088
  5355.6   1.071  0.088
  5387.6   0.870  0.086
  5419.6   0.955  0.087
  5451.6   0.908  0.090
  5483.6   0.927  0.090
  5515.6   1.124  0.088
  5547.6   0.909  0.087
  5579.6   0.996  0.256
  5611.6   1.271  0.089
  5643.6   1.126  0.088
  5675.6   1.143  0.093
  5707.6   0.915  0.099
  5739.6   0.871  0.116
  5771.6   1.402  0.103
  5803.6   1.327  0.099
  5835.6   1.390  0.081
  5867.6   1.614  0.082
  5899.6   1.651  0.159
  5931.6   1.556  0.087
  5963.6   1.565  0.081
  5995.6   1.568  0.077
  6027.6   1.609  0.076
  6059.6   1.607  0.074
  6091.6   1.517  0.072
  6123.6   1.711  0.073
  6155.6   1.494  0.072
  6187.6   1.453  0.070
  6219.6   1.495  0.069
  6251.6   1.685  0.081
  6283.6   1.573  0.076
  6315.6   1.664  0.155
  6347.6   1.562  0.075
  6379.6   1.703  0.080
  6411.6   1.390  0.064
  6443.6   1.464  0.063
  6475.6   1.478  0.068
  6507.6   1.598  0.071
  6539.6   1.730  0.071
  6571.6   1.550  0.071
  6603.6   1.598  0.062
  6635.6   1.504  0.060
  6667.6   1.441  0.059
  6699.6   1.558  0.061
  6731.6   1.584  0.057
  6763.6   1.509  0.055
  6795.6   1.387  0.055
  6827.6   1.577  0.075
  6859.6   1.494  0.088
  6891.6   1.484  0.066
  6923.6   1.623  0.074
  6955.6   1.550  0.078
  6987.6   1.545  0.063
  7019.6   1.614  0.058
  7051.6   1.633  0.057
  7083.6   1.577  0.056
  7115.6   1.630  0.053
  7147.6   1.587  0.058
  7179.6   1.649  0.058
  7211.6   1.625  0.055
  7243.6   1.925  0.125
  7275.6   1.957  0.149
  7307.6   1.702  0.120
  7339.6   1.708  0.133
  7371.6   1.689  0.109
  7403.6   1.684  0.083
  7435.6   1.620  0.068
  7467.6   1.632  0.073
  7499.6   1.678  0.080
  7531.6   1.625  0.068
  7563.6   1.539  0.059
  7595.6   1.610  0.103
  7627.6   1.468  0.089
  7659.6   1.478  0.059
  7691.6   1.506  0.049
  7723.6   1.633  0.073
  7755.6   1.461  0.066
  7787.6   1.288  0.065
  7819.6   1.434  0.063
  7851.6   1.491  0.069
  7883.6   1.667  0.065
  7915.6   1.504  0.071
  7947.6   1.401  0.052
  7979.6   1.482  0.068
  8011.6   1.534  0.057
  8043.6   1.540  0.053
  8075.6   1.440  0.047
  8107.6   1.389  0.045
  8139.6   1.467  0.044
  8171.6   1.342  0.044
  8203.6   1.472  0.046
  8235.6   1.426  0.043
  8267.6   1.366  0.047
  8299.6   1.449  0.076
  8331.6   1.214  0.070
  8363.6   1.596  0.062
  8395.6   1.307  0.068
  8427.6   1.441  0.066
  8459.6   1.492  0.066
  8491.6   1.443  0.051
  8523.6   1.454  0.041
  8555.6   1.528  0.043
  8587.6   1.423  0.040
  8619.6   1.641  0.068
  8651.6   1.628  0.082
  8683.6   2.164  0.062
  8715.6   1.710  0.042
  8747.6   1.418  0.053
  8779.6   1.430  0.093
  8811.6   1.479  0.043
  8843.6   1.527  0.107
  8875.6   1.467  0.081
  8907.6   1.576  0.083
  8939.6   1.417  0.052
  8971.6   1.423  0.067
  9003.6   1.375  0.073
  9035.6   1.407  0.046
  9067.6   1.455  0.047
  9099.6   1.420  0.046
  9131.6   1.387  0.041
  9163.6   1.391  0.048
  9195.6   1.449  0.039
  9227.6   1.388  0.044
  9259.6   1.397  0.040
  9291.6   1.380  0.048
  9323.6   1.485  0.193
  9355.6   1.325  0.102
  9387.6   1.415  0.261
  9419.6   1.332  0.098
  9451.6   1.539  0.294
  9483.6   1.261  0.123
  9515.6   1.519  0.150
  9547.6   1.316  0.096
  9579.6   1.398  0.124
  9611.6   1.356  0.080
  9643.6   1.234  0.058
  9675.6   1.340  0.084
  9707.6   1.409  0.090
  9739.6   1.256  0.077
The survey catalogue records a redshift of 0.323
